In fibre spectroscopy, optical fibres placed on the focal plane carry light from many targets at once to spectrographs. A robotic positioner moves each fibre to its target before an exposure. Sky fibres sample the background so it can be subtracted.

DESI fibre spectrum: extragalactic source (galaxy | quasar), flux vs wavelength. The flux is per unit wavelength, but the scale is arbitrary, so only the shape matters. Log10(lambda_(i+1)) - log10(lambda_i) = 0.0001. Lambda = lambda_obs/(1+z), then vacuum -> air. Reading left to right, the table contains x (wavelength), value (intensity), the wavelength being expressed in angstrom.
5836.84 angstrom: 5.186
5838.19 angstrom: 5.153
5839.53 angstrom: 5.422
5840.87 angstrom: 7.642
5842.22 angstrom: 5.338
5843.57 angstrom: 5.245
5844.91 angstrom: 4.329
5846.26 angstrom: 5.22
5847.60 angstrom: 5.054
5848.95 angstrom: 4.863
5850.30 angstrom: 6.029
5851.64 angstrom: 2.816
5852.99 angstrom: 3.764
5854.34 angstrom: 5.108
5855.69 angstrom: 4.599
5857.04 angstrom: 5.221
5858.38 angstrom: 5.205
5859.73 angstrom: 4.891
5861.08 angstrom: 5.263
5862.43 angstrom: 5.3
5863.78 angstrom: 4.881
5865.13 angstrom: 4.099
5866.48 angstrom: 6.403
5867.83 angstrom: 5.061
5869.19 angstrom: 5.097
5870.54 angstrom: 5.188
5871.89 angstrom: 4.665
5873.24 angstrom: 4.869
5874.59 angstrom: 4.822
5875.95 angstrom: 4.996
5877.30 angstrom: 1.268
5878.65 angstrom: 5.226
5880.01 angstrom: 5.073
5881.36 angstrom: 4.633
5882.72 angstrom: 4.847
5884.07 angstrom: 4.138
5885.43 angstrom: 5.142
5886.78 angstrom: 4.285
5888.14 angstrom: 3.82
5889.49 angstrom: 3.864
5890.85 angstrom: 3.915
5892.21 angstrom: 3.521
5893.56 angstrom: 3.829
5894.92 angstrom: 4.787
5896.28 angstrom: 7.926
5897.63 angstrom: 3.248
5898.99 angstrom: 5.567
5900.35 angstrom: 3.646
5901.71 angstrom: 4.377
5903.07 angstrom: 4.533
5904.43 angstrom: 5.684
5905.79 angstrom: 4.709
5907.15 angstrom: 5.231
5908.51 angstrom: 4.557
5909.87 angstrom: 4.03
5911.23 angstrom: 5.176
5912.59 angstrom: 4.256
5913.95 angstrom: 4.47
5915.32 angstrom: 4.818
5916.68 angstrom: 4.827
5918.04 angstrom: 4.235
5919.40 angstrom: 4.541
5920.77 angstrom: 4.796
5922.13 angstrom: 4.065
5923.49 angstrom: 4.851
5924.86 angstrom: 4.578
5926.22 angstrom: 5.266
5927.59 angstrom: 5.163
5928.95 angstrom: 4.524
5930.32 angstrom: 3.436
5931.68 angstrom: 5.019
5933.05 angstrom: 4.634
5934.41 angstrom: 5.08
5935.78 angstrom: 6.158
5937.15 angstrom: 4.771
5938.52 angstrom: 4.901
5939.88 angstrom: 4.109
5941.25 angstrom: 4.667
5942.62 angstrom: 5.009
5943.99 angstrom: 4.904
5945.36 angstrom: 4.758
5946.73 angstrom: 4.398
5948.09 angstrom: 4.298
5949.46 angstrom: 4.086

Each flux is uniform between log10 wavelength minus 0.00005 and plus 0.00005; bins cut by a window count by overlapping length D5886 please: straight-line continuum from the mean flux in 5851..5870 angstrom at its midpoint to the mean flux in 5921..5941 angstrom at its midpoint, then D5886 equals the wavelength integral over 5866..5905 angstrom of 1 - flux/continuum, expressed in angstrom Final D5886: 1.5 angstrom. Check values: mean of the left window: 4.84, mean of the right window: 4.75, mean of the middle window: 4.62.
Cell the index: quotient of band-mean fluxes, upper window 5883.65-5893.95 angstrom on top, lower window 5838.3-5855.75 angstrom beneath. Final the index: 0.81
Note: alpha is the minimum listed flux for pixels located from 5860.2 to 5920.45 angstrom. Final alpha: 1.268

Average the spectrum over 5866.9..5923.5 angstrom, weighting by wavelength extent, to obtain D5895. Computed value 4.59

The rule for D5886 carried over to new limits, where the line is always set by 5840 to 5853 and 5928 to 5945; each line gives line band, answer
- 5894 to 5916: 0.4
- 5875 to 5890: 2.0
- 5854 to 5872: -0.1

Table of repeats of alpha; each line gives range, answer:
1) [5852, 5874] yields 3.764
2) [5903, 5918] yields 4.03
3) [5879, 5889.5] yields 3.82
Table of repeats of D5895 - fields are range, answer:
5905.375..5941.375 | 4.7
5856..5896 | 4.66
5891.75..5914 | 4.7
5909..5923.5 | 4.54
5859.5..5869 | 5.13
